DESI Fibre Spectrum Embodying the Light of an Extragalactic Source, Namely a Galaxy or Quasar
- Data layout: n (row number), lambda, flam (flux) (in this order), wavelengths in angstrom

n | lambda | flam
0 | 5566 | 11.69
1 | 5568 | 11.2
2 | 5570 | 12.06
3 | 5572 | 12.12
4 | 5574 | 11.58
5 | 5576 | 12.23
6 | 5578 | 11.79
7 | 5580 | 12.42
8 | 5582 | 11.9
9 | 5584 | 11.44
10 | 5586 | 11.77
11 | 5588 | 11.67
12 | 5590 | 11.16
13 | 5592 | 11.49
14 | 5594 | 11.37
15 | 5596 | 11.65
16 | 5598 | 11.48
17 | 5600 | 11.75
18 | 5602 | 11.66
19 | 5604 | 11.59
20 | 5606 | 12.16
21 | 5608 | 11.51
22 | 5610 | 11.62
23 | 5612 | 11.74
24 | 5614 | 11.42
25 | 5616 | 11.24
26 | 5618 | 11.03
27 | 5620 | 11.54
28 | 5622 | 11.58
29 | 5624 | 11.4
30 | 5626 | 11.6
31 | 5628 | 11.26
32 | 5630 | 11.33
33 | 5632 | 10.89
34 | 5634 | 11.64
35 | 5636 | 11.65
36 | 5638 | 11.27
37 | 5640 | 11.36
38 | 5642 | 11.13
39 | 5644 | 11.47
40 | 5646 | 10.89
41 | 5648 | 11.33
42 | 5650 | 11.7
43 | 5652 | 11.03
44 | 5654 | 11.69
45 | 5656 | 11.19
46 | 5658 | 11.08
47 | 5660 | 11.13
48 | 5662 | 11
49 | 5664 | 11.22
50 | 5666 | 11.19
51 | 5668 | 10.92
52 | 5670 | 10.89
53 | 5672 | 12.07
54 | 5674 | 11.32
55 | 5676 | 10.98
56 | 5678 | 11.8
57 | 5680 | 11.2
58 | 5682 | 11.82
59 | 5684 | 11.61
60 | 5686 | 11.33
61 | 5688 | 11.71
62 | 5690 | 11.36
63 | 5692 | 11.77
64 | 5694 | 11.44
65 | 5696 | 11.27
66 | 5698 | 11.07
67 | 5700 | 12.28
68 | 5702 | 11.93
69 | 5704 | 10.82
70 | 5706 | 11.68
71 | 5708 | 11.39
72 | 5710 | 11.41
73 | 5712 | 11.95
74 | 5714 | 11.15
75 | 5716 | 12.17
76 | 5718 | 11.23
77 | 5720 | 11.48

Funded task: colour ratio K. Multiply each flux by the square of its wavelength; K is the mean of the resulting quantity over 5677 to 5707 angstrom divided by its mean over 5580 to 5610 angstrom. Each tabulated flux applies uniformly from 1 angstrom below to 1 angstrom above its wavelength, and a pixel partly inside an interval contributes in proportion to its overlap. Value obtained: 1.0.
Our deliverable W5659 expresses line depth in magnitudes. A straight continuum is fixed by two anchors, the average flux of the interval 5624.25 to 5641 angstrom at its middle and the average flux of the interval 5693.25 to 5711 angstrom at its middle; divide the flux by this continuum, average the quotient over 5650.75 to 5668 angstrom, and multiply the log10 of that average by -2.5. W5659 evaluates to 0.022 mag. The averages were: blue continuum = 11.4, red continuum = 11.5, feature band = 11.2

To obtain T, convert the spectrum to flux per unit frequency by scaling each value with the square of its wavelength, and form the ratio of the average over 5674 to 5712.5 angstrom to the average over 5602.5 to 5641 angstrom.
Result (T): 1.03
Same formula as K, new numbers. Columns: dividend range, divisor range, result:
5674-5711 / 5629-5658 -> 1.03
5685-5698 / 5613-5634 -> 1.03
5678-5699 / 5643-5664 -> 1.03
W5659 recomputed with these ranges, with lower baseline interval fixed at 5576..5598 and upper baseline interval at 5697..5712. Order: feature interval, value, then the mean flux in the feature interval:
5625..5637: 0.02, 11.4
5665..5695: 0.01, 11.4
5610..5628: 0.02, 11.4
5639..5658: 0.03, 11.3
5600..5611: 0.00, 11.7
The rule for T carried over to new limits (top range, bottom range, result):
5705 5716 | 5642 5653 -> 1.05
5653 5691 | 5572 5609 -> 1.00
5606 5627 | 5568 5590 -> 0.99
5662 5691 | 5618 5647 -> 1.02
